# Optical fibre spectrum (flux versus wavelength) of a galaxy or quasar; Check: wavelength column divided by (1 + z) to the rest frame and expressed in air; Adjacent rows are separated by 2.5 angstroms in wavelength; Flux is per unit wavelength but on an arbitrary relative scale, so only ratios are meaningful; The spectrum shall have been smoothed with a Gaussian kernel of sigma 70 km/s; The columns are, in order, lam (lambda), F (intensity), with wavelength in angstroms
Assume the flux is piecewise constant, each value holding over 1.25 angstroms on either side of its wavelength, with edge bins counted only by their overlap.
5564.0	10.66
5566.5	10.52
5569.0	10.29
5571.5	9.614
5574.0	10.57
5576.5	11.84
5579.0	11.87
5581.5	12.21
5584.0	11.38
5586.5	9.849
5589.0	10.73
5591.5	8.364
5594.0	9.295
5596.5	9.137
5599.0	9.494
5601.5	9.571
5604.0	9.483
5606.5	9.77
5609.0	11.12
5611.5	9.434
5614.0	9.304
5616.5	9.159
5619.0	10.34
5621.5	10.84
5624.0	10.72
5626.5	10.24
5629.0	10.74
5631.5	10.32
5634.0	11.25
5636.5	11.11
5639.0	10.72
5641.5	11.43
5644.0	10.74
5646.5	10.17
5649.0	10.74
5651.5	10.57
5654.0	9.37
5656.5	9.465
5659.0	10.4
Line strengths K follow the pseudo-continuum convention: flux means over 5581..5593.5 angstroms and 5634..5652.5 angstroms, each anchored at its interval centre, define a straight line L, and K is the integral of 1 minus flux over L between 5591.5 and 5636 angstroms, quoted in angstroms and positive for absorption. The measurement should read 2.4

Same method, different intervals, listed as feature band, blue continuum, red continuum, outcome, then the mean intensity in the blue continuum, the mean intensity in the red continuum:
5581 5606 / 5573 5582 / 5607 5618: 2.1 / 11.6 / 9.77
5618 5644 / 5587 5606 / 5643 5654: -1.7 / 9.47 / 10.4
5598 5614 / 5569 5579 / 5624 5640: 1.4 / 10.8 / 10.7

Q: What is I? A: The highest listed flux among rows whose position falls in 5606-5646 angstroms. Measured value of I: 11.43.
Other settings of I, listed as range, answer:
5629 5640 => 11.25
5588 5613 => 11.12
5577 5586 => 12.21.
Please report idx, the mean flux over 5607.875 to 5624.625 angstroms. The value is 10.1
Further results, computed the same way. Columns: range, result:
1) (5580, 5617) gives 9.91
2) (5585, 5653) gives 10.2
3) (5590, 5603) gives 9.21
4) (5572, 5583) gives 11.5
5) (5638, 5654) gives 10.6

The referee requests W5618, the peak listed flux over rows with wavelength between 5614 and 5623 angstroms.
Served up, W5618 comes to 10.84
